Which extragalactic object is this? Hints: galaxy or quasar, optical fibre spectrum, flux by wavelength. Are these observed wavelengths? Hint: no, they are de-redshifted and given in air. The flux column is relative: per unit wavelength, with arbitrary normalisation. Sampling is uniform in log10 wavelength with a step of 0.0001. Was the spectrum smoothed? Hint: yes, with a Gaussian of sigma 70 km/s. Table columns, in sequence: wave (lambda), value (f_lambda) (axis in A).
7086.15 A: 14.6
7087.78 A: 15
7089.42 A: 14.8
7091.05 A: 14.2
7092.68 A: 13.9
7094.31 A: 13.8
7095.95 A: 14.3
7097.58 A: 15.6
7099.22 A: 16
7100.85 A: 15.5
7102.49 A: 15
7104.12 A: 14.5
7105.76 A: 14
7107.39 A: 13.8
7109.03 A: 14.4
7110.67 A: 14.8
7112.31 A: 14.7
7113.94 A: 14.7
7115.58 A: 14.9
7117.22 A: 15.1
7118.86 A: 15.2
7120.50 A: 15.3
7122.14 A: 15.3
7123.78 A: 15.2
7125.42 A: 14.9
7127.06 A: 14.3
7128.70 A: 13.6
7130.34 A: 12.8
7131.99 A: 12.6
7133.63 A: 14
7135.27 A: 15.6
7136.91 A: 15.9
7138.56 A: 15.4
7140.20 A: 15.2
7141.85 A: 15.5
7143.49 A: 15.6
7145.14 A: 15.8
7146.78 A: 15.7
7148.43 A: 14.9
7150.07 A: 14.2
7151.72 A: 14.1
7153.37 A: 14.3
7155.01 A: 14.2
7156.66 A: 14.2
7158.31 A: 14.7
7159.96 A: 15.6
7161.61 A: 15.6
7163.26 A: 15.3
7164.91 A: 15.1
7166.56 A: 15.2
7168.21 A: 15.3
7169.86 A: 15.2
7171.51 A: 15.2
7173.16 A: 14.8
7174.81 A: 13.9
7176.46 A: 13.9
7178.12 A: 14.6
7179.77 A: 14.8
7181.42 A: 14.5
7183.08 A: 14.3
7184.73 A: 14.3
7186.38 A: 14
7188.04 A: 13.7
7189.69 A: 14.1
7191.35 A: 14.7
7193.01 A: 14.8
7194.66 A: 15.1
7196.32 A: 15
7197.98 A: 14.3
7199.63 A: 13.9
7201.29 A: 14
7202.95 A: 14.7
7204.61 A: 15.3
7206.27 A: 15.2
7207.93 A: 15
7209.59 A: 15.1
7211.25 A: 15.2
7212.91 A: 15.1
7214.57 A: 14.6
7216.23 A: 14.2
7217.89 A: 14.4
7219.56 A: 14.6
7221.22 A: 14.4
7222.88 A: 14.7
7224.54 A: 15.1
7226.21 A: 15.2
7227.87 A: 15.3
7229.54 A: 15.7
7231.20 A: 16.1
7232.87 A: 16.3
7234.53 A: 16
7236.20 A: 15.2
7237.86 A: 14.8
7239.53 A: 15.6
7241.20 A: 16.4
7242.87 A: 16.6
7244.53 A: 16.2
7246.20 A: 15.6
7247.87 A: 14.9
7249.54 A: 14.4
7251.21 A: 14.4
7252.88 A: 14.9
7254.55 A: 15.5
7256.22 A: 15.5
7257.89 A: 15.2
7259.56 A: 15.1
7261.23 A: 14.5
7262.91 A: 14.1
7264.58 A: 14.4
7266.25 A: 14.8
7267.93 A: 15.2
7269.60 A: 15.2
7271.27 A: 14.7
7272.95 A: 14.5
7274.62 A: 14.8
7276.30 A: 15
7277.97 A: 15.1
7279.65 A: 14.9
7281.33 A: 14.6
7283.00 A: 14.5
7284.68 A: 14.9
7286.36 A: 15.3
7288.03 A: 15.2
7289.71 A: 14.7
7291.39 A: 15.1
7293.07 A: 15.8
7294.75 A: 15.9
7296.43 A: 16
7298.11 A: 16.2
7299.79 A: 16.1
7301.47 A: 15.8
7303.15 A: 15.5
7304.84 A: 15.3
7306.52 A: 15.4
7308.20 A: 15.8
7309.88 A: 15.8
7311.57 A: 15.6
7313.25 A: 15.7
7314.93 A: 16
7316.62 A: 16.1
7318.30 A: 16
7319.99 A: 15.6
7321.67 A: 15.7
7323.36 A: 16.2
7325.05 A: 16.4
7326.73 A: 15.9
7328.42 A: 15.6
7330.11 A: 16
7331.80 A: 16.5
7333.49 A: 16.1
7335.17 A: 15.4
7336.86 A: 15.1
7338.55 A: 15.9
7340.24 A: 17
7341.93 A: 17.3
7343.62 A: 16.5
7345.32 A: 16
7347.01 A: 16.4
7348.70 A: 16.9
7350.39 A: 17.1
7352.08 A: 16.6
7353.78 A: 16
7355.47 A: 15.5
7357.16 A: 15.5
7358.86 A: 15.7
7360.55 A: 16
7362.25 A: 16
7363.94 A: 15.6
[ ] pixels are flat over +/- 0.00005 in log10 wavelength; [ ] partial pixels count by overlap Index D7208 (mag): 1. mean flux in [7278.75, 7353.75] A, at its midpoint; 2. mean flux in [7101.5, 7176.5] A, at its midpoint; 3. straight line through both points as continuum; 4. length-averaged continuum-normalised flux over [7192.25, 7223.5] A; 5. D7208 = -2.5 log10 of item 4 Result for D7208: 0.03 mag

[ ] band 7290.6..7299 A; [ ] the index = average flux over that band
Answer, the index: 15.8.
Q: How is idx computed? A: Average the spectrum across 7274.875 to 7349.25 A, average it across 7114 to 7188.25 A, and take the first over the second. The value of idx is 1.07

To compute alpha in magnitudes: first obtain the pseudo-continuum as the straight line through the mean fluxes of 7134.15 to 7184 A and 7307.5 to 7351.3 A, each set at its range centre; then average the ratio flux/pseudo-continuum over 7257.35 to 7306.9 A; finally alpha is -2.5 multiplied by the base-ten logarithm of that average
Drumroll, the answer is 0.046 mag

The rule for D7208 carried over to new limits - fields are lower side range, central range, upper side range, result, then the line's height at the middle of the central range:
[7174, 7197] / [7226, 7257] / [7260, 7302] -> -0.051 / 14.8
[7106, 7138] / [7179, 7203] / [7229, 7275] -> 0.039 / 14.9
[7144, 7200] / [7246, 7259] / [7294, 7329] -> 0.024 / 15.4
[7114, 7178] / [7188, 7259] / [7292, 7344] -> 0.019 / 15.3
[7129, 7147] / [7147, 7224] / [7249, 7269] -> 0.013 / 14.8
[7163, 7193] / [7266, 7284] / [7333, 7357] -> 0.051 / 15.6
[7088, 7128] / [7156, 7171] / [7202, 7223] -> -0.026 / 14.8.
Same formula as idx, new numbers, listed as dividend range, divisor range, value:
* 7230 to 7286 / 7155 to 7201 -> 1.03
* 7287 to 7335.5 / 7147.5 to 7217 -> 1.08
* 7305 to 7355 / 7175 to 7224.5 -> 1.10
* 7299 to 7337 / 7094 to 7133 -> 1.08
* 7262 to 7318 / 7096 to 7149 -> 1.03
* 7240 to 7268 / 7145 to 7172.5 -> 1.01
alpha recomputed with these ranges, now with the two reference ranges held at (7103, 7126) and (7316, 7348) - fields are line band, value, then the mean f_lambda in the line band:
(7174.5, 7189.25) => 0.070 mag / 14.2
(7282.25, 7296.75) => 0.041 mag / 15.2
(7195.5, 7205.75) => 0.054 mag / 14.6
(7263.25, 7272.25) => 0.063 mag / 14.8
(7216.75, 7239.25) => 0.018 mag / 15.2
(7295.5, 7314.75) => 0.012 mag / 15.8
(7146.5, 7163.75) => 0.019 mag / 14.8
